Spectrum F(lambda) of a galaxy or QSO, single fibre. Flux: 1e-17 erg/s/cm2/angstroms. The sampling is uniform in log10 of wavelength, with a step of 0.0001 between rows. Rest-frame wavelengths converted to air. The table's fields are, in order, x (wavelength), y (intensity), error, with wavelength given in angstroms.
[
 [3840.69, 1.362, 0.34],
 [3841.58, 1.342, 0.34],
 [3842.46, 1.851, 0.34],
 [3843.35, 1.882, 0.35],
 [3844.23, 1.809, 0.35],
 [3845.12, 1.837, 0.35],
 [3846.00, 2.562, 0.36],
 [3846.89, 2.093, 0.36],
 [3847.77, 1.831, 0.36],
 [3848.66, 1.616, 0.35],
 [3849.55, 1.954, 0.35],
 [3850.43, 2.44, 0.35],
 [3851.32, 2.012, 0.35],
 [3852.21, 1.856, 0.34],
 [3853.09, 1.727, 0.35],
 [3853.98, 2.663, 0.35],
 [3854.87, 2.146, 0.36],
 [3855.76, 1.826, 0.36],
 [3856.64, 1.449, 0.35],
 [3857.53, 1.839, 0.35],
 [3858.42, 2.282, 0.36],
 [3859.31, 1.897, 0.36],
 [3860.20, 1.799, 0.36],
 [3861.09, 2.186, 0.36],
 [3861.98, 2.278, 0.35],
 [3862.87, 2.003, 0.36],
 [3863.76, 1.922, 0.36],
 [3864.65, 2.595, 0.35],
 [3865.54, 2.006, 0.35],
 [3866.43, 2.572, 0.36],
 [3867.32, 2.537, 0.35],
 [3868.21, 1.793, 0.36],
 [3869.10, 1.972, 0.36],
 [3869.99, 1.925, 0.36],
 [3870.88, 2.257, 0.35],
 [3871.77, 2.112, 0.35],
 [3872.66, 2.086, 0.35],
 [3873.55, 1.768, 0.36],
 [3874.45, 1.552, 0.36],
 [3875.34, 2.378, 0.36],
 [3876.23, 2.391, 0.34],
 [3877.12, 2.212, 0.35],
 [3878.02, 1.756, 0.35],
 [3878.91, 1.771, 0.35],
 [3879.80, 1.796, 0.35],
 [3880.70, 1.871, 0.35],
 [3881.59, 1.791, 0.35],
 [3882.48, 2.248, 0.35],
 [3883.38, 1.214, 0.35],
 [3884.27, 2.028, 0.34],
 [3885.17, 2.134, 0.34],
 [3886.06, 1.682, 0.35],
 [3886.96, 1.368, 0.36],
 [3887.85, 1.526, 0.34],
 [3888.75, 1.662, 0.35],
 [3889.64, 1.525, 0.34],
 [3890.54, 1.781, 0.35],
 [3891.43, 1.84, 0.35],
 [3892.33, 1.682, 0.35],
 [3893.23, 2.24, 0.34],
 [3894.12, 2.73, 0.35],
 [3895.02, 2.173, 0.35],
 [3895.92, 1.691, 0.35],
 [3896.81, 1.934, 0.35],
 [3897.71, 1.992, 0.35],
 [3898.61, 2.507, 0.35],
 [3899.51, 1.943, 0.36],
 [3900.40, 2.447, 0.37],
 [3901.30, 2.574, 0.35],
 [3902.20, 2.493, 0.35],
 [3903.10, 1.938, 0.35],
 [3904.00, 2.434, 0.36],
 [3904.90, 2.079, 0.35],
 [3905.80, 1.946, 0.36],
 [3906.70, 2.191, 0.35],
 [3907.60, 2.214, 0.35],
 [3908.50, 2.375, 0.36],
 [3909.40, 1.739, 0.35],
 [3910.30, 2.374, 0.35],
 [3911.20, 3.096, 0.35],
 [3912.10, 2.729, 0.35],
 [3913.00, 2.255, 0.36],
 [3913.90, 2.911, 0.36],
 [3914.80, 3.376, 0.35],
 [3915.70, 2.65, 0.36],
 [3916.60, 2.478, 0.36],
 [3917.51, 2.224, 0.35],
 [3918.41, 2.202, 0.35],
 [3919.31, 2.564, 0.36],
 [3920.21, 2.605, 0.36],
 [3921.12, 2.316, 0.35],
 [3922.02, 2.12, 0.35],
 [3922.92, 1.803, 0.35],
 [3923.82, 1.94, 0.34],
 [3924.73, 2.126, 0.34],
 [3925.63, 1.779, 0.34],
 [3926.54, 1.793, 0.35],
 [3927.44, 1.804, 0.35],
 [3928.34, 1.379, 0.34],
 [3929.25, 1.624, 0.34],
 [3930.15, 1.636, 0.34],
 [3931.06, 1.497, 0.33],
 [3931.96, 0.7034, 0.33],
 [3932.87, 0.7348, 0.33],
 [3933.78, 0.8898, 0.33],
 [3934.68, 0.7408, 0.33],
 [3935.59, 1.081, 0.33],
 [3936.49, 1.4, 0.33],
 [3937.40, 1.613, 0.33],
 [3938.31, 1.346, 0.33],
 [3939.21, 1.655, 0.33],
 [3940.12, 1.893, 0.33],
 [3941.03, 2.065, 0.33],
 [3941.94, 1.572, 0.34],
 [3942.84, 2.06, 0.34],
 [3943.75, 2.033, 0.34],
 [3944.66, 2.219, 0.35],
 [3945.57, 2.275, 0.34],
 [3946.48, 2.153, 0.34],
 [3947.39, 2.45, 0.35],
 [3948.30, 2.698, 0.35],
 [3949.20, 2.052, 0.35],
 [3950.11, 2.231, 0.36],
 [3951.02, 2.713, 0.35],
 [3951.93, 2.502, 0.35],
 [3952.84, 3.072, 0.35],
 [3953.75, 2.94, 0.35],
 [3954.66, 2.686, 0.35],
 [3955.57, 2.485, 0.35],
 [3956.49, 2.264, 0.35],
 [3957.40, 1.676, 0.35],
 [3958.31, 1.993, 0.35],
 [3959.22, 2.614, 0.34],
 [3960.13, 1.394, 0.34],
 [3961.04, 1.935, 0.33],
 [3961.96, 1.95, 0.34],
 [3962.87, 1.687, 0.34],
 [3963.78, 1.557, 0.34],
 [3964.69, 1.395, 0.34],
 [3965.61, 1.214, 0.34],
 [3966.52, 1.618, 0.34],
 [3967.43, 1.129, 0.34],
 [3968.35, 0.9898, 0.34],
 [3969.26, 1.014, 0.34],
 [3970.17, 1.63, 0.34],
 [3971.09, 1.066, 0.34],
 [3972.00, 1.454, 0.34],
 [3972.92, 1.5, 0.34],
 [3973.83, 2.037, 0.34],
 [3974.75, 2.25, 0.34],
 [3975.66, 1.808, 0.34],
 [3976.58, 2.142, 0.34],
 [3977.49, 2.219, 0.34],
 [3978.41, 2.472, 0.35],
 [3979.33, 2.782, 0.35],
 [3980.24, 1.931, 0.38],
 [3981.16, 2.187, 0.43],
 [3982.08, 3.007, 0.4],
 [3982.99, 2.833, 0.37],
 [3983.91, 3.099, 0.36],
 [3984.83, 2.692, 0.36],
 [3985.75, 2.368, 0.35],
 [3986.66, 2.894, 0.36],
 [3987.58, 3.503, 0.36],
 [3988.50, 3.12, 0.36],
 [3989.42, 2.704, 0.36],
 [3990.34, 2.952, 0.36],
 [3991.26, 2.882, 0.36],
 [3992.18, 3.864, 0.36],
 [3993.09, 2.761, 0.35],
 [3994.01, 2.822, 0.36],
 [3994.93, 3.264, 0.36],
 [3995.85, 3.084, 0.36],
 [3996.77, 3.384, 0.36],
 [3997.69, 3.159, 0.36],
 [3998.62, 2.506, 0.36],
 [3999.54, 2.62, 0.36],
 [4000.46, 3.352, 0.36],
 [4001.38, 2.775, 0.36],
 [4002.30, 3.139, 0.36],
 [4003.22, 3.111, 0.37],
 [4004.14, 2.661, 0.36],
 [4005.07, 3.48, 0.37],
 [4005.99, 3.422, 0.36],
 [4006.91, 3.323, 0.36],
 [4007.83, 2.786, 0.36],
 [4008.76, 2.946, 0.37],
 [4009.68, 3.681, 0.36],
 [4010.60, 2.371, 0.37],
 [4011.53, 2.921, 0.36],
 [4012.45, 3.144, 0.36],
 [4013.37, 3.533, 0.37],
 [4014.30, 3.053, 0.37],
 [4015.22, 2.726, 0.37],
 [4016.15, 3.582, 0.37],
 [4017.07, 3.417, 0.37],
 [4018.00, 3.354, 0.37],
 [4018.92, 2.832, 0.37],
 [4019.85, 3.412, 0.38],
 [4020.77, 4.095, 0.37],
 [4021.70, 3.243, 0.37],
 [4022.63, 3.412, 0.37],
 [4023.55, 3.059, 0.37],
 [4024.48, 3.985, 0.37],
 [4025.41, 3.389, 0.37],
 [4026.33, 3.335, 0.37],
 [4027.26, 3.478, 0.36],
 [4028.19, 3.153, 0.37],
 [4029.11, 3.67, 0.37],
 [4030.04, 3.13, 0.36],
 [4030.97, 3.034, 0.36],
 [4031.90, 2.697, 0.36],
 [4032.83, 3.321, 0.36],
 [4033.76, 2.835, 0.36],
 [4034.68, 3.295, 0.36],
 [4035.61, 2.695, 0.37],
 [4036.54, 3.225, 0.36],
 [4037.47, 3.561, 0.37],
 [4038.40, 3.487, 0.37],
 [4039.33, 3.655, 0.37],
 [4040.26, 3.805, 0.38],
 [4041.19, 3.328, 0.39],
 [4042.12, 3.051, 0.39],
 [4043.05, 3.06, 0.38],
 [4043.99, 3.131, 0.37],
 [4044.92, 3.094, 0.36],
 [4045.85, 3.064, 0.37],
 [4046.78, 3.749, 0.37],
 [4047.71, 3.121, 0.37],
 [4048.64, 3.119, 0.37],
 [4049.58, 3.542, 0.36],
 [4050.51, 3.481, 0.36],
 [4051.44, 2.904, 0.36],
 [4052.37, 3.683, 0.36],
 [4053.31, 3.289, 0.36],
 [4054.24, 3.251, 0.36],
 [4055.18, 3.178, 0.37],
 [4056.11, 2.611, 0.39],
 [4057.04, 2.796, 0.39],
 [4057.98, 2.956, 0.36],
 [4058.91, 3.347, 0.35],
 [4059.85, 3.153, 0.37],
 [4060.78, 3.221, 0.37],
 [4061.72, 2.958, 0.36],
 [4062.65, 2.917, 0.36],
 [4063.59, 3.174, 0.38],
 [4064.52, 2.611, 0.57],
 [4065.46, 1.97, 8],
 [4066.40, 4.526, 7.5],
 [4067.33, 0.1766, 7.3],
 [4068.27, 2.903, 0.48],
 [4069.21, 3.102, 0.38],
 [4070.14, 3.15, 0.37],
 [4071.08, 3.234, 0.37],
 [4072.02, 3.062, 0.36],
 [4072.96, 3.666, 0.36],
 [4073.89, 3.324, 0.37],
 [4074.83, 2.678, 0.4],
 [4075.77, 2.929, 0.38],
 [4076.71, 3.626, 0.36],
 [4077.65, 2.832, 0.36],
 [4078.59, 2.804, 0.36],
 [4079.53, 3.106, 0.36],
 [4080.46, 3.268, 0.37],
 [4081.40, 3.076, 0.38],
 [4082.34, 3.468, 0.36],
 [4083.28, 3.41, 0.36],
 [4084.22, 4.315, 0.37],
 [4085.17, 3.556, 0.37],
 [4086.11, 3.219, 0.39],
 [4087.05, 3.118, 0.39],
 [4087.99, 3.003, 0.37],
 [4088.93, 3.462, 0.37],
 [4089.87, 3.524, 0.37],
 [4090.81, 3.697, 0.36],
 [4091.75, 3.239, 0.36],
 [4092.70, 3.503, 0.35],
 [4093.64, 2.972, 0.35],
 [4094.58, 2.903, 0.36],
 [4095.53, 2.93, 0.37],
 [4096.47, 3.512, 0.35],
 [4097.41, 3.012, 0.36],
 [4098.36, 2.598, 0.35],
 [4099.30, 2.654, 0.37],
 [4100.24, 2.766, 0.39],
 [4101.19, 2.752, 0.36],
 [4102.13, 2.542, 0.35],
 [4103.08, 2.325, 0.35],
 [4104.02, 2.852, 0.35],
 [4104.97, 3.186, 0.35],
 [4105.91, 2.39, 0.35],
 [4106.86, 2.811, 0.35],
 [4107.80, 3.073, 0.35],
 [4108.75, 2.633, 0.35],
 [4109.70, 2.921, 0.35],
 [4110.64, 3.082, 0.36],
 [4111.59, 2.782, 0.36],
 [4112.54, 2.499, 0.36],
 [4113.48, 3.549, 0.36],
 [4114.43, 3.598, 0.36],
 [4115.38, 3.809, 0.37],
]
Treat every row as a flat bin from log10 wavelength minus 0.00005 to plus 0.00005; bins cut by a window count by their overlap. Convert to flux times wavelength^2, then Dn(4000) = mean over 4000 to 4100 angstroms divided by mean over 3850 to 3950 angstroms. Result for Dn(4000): 1.71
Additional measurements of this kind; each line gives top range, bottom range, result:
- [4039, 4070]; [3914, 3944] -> 1.81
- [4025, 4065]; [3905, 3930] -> 1.53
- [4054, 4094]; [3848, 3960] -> 1.66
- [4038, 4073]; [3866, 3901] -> 1.72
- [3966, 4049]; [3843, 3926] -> 1.47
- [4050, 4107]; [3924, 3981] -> 1.78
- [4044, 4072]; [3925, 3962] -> 1.70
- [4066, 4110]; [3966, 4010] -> 1.24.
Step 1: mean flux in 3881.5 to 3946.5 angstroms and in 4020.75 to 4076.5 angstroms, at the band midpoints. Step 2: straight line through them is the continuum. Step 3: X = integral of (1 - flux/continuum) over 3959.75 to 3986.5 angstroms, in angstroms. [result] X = 6.2 angstroms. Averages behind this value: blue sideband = 1.97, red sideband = 3.16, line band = 1.92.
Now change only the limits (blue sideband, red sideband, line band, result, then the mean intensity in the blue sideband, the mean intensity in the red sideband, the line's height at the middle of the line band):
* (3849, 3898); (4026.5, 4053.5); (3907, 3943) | 6.46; 1.98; 3.26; 2.38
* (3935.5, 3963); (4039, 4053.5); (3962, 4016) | 1.58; 2.11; 3.31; 2.6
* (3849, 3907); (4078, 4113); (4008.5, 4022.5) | -2.91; 2.02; 3.05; 2.67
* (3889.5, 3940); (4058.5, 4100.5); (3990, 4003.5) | -2.62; 2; 3.11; 2.55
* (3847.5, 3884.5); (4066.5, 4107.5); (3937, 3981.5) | 8.62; 2.01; 3.05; 2.45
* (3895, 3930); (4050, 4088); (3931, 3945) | 5.37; 2.22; 3.1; 2.37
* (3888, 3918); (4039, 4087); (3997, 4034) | -3.89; 2.24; 3.15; 2.88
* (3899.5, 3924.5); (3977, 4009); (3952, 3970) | 5.38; 2.36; 2.92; 2.7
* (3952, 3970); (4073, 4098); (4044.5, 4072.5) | -0.91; 1.88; 3.25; 2.96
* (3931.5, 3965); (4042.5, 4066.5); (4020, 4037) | -2.75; 1.91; 3.13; 2.83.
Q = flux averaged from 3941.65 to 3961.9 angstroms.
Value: 2.27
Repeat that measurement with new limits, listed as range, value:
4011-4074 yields 3.18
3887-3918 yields 2.22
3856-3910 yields 2.02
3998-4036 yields 3.17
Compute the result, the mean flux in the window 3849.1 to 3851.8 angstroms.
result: 2.13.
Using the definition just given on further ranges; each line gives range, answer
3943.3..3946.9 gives 2.17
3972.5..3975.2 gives 1.93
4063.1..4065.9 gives 2.59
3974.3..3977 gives 2.07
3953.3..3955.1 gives 2.81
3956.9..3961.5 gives 1.93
